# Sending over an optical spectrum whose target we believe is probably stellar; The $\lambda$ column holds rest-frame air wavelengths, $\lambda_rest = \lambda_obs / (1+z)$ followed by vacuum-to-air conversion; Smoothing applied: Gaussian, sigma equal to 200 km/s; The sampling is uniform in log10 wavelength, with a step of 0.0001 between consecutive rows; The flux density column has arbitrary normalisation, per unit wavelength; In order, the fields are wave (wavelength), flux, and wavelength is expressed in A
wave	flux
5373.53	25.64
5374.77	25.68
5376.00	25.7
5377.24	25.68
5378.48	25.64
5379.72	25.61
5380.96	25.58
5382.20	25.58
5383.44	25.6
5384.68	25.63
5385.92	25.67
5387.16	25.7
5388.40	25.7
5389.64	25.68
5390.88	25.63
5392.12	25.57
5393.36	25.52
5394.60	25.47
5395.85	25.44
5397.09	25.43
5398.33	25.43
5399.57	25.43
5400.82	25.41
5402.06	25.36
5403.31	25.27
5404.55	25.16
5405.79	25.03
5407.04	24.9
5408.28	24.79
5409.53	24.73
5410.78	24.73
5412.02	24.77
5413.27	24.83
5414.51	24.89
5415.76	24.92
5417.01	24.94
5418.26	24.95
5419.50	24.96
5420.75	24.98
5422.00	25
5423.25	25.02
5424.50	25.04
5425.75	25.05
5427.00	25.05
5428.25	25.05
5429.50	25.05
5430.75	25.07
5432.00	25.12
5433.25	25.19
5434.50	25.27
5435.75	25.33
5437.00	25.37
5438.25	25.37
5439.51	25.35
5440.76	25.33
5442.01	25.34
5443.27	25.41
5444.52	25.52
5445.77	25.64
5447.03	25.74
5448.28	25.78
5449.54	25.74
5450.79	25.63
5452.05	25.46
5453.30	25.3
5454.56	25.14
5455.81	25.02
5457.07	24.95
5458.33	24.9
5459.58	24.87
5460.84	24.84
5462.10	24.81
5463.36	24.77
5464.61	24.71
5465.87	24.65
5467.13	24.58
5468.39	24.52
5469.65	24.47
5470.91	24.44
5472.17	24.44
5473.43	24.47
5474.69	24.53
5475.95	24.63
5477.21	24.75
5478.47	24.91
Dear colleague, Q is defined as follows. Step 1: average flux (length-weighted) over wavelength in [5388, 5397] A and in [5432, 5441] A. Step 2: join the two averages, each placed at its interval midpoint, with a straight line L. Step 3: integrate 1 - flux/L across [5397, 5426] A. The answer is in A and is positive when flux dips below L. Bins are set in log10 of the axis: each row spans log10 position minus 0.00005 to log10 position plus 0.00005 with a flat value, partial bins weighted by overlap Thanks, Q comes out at 0.5 A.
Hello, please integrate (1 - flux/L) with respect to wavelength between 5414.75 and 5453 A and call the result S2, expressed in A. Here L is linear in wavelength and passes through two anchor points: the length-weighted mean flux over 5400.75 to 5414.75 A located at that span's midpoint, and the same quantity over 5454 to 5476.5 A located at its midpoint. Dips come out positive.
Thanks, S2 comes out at -0.6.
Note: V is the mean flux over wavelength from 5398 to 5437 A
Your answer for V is 25.1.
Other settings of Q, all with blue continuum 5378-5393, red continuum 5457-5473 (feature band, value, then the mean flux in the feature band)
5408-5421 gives 0.2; 24.9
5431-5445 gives -0.2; 25.3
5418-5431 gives 0.1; 25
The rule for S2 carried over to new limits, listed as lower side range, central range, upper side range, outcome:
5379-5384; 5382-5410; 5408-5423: -0.14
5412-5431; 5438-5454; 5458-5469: -0.43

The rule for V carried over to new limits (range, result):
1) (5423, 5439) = 25.2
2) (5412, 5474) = 25.1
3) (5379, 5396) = 25.6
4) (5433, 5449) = 25.4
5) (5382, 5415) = 25.3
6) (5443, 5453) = 25.6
